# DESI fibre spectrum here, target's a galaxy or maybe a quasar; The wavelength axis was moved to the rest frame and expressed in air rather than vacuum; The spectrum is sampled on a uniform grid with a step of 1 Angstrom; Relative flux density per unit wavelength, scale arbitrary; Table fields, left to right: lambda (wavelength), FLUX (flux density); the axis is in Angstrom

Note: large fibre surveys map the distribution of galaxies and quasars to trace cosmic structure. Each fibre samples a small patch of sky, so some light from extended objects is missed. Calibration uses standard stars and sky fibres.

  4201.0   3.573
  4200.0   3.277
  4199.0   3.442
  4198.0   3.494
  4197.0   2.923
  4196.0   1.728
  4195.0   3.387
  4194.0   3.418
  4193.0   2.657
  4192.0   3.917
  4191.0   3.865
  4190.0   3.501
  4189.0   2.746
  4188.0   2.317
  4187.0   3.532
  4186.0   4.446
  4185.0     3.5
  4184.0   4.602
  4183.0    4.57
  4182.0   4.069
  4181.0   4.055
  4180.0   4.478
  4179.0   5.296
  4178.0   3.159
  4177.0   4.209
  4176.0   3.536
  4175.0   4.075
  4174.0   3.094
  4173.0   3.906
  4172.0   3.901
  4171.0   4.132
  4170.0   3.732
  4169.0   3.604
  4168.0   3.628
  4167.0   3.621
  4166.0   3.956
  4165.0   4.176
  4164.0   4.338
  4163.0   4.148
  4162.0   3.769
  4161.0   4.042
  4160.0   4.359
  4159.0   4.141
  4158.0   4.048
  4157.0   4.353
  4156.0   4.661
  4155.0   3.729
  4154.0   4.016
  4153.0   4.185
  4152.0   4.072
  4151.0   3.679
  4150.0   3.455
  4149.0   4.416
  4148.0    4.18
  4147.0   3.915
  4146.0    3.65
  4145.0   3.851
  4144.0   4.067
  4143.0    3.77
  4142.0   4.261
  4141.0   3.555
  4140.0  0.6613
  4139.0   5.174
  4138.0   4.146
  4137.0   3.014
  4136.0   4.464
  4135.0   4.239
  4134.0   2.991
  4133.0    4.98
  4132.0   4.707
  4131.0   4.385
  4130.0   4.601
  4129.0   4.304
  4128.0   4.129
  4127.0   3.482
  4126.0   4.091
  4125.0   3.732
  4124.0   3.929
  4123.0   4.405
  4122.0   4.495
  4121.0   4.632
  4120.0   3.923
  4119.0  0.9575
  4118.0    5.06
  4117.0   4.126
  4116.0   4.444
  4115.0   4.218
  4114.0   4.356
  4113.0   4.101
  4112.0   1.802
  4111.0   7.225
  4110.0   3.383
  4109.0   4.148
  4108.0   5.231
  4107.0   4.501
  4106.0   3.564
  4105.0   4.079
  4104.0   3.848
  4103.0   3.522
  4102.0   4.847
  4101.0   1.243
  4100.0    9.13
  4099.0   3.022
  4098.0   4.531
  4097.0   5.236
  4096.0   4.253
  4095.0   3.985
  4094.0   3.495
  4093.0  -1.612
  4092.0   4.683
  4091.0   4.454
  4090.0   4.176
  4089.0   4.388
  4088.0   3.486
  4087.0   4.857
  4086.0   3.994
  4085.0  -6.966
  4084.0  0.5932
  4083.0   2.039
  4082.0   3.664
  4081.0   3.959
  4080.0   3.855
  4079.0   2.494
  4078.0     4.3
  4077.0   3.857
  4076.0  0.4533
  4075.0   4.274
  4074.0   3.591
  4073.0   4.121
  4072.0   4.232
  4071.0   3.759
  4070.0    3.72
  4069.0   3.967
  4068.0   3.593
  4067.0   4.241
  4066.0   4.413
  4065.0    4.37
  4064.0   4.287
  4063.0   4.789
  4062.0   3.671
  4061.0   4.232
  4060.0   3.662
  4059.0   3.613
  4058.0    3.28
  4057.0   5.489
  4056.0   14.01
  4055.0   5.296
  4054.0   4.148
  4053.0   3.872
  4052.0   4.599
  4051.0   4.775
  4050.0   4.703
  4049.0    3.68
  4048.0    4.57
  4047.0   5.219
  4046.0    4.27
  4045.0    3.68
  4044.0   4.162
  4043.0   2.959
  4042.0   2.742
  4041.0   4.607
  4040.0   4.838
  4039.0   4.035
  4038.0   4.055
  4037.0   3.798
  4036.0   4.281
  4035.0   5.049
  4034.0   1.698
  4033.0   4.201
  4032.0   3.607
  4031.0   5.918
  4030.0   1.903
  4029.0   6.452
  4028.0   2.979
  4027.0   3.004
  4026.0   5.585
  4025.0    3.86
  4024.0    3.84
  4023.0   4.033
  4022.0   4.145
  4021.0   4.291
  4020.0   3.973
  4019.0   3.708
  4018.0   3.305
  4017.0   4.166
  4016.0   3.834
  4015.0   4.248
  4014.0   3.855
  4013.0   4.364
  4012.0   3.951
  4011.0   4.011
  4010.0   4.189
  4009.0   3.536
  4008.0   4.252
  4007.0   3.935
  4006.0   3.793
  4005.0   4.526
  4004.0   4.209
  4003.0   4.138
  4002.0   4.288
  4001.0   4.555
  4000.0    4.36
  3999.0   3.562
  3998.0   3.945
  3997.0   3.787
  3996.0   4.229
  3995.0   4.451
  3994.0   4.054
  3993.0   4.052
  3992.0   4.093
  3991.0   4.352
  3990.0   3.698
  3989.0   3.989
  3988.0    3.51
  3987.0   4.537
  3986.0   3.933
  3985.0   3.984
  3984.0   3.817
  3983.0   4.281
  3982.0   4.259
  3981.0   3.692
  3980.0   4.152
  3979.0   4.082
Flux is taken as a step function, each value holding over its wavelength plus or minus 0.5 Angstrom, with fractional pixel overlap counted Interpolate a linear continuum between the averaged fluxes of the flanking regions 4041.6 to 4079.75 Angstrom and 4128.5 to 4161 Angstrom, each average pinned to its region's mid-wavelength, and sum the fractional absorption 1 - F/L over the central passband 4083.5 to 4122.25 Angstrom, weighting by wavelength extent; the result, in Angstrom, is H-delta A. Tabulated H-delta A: 4.2 Angstrom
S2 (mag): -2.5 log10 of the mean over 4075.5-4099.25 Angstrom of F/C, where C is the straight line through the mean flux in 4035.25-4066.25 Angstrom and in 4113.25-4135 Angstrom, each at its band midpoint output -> 0.40 mag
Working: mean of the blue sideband 4.52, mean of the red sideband 4.1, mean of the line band 2.97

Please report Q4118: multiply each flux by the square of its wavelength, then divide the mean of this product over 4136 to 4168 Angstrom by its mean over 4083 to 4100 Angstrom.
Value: 1.31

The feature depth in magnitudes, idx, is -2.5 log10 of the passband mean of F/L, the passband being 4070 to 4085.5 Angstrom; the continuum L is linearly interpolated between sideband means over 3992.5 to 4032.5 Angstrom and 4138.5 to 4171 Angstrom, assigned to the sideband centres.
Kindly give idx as 0.475 mag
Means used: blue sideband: 4.07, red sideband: 3.92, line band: 2.59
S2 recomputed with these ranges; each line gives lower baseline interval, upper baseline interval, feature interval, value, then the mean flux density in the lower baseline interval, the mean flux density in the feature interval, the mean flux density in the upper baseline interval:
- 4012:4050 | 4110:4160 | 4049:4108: 0.04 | 4.03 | 3.88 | 4.01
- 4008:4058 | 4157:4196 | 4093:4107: 0.02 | 4.31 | 4.01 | 3.82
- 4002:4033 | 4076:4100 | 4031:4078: -0.19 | 4.06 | 4.25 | 3.15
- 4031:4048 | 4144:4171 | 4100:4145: -0.01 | 4.03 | 4.03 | 3.99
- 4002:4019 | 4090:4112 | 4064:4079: 0.09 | 4.02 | 3.75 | 4.08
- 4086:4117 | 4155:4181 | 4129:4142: 0.03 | 4.09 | 3.94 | 4.01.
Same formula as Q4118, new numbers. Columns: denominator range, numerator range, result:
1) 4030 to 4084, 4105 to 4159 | 1.02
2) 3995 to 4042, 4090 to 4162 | 1.04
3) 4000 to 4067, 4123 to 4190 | 0.98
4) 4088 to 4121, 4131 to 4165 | 1.01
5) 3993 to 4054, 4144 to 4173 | 1.05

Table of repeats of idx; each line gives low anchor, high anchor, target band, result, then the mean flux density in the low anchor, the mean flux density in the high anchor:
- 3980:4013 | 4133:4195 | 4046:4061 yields -0.25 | 4.07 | 3.86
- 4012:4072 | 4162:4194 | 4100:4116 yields -0.03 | 4.26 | 3.82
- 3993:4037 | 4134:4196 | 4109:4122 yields -0.04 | 4.05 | 3.84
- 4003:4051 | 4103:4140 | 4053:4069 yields -0.18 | 4.05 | 4.08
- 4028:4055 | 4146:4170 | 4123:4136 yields -0.03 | 4.15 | 4.01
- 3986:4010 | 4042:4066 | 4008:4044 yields 0.10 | 4.08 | 4.62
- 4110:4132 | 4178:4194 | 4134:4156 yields 0.05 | 4.11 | 3.8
